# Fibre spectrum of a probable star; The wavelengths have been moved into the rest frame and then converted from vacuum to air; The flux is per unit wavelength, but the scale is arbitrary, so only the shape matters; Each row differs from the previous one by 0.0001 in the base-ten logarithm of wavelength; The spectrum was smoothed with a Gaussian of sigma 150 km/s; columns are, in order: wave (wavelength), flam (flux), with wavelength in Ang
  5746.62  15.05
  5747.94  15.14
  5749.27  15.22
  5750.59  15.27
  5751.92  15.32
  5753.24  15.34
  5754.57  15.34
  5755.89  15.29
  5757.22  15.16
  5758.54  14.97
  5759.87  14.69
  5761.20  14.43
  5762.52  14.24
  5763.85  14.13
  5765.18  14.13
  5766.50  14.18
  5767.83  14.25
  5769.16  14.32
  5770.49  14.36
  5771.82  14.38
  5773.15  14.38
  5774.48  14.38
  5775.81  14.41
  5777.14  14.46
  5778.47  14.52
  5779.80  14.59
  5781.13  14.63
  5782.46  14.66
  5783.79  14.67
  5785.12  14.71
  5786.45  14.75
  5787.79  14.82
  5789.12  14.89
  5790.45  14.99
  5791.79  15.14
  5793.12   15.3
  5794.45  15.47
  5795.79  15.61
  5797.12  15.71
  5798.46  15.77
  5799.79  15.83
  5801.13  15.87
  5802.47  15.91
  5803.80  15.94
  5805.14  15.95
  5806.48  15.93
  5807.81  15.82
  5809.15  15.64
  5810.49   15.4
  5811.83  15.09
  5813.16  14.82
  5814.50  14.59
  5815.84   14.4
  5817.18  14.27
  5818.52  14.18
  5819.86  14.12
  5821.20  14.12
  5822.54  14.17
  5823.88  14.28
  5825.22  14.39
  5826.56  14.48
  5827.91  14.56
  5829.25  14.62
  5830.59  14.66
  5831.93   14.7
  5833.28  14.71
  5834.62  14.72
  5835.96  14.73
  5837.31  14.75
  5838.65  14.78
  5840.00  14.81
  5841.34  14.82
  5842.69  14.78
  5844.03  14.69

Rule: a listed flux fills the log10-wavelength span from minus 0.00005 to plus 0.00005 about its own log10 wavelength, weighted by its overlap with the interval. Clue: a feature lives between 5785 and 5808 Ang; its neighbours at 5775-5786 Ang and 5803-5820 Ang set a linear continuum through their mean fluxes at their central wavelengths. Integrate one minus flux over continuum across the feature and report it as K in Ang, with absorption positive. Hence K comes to -0.9 Ang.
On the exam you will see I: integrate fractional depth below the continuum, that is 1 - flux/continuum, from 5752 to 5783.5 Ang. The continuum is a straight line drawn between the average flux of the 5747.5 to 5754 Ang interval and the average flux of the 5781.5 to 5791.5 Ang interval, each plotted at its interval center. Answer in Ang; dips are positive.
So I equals 0.9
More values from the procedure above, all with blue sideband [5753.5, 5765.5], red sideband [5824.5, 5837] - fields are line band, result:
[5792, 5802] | -0.7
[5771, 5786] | 0.2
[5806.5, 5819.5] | -0.3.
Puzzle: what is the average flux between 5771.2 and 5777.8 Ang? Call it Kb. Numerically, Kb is 14.4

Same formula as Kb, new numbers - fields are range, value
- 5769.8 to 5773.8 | 14.4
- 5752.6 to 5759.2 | 15.2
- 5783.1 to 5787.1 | 14.7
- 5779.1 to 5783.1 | 14.6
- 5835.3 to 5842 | 14.8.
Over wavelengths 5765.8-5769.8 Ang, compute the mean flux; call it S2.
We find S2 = 14.3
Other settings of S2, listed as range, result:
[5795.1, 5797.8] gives 15.6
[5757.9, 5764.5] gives 14.5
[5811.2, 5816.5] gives 14.7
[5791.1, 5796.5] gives 15.4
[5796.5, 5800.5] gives 15.8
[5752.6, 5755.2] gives 15.3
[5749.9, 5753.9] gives 15.3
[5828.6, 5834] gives 14.7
